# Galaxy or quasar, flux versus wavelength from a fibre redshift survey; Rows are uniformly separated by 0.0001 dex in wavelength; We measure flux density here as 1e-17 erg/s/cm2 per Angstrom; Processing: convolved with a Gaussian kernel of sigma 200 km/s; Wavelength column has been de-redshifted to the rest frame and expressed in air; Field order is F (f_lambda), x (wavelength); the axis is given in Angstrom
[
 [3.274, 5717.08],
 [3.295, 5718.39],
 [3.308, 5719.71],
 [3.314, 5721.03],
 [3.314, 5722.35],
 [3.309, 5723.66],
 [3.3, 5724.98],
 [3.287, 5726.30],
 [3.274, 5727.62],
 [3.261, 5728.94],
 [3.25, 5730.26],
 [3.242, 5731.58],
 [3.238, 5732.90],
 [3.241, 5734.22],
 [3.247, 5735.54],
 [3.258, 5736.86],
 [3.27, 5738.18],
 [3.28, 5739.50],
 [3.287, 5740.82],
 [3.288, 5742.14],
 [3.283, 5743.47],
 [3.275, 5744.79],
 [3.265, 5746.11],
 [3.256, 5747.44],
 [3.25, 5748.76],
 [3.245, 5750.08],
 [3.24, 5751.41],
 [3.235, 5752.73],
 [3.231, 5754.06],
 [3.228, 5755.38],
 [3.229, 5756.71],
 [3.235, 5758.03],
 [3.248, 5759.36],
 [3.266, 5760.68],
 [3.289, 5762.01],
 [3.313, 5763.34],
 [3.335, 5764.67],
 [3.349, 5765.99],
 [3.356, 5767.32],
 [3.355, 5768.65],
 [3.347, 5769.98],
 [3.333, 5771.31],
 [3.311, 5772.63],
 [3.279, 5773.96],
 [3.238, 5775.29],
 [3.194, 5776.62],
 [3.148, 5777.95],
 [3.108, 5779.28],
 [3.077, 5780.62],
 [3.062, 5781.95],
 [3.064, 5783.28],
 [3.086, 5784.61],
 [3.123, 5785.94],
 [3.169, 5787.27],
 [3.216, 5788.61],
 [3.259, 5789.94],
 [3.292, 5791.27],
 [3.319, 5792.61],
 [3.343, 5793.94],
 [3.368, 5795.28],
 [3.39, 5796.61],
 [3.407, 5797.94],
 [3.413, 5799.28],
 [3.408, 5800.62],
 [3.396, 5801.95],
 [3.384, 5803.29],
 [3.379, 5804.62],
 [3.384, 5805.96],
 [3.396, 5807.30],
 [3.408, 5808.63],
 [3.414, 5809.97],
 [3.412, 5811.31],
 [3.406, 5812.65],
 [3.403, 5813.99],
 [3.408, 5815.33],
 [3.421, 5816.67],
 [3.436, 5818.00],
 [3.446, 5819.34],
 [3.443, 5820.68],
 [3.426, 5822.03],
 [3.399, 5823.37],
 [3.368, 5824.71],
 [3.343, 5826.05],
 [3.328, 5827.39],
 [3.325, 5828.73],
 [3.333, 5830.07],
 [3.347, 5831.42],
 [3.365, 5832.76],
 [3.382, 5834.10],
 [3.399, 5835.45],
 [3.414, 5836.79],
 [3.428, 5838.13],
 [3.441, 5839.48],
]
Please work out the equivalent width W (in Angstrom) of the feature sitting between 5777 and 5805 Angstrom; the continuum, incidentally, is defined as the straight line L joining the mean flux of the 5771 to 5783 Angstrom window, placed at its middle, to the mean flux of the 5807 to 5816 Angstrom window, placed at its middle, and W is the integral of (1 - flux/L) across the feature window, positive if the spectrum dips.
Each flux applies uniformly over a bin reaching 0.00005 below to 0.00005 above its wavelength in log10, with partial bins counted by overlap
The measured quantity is 0.2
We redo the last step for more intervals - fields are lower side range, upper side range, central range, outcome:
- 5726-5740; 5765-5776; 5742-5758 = 0.2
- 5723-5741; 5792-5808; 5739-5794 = 1.4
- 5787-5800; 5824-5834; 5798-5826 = -0.6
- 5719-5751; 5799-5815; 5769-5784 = 0.7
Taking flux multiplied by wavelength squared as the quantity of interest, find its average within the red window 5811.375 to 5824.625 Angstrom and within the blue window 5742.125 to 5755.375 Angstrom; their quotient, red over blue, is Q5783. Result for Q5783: 1.08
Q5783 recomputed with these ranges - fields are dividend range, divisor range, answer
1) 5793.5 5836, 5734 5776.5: 1.06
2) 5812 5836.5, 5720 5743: 1.07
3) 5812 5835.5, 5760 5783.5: 1.06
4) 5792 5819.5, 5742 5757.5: 1.07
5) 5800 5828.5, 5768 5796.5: 1.07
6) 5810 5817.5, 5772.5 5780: 1.08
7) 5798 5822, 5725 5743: 1.07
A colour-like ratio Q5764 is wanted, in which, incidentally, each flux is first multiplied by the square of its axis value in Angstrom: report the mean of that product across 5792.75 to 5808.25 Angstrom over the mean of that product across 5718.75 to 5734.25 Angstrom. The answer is 1.1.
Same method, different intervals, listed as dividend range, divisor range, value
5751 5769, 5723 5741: 1.01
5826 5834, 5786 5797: 1.03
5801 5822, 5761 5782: 1.06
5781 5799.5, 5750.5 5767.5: 1.00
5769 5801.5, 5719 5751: 1.01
